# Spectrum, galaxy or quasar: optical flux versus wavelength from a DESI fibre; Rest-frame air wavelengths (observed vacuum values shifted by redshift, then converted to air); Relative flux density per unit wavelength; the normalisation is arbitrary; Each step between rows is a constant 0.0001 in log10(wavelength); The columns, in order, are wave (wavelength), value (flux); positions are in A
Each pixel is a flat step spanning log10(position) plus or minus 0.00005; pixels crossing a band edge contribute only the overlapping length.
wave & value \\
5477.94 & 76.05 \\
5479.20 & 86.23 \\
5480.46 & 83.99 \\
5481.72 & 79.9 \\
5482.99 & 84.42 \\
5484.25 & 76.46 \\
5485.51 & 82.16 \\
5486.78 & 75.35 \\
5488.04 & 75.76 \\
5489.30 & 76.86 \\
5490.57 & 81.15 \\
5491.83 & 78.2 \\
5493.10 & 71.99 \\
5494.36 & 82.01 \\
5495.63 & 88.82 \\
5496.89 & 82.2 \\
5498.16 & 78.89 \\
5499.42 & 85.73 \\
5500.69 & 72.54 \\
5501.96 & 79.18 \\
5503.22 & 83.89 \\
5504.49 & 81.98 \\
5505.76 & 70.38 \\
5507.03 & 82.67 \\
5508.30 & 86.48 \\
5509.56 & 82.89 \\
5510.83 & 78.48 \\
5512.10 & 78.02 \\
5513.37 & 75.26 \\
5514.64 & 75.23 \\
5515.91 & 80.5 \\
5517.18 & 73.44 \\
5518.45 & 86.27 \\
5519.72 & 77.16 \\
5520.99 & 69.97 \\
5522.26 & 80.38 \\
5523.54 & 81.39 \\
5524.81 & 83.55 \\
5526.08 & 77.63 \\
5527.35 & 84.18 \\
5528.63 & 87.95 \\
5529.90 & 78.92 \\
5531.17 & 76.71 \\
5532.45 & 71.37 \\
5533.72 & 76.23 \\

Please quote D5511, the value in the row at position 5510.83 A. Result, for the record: 78.48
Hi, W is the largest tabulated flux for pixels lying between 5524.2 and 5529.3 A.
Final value 87.95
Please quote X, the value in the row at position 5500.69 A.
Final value 72.54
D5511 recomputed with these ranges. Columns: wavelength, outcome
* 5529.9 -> 78.92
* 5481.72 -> 79.9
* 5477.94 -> 76.05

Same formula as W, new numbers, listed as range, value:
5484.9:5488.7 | 82.16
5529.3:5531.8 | 78.92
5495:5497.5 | 88.82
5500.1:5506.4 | 83.89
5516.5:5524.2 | 86.27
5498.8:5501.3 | 85.73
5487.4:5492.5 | 81.15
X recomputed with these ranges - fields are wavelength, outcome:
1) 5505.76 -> 70.38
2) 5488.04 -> 75.76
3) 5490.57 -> 81.15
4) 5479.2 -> 86.23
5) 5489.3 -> 76.86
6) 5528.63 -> 87.95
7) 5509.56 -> 82.89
